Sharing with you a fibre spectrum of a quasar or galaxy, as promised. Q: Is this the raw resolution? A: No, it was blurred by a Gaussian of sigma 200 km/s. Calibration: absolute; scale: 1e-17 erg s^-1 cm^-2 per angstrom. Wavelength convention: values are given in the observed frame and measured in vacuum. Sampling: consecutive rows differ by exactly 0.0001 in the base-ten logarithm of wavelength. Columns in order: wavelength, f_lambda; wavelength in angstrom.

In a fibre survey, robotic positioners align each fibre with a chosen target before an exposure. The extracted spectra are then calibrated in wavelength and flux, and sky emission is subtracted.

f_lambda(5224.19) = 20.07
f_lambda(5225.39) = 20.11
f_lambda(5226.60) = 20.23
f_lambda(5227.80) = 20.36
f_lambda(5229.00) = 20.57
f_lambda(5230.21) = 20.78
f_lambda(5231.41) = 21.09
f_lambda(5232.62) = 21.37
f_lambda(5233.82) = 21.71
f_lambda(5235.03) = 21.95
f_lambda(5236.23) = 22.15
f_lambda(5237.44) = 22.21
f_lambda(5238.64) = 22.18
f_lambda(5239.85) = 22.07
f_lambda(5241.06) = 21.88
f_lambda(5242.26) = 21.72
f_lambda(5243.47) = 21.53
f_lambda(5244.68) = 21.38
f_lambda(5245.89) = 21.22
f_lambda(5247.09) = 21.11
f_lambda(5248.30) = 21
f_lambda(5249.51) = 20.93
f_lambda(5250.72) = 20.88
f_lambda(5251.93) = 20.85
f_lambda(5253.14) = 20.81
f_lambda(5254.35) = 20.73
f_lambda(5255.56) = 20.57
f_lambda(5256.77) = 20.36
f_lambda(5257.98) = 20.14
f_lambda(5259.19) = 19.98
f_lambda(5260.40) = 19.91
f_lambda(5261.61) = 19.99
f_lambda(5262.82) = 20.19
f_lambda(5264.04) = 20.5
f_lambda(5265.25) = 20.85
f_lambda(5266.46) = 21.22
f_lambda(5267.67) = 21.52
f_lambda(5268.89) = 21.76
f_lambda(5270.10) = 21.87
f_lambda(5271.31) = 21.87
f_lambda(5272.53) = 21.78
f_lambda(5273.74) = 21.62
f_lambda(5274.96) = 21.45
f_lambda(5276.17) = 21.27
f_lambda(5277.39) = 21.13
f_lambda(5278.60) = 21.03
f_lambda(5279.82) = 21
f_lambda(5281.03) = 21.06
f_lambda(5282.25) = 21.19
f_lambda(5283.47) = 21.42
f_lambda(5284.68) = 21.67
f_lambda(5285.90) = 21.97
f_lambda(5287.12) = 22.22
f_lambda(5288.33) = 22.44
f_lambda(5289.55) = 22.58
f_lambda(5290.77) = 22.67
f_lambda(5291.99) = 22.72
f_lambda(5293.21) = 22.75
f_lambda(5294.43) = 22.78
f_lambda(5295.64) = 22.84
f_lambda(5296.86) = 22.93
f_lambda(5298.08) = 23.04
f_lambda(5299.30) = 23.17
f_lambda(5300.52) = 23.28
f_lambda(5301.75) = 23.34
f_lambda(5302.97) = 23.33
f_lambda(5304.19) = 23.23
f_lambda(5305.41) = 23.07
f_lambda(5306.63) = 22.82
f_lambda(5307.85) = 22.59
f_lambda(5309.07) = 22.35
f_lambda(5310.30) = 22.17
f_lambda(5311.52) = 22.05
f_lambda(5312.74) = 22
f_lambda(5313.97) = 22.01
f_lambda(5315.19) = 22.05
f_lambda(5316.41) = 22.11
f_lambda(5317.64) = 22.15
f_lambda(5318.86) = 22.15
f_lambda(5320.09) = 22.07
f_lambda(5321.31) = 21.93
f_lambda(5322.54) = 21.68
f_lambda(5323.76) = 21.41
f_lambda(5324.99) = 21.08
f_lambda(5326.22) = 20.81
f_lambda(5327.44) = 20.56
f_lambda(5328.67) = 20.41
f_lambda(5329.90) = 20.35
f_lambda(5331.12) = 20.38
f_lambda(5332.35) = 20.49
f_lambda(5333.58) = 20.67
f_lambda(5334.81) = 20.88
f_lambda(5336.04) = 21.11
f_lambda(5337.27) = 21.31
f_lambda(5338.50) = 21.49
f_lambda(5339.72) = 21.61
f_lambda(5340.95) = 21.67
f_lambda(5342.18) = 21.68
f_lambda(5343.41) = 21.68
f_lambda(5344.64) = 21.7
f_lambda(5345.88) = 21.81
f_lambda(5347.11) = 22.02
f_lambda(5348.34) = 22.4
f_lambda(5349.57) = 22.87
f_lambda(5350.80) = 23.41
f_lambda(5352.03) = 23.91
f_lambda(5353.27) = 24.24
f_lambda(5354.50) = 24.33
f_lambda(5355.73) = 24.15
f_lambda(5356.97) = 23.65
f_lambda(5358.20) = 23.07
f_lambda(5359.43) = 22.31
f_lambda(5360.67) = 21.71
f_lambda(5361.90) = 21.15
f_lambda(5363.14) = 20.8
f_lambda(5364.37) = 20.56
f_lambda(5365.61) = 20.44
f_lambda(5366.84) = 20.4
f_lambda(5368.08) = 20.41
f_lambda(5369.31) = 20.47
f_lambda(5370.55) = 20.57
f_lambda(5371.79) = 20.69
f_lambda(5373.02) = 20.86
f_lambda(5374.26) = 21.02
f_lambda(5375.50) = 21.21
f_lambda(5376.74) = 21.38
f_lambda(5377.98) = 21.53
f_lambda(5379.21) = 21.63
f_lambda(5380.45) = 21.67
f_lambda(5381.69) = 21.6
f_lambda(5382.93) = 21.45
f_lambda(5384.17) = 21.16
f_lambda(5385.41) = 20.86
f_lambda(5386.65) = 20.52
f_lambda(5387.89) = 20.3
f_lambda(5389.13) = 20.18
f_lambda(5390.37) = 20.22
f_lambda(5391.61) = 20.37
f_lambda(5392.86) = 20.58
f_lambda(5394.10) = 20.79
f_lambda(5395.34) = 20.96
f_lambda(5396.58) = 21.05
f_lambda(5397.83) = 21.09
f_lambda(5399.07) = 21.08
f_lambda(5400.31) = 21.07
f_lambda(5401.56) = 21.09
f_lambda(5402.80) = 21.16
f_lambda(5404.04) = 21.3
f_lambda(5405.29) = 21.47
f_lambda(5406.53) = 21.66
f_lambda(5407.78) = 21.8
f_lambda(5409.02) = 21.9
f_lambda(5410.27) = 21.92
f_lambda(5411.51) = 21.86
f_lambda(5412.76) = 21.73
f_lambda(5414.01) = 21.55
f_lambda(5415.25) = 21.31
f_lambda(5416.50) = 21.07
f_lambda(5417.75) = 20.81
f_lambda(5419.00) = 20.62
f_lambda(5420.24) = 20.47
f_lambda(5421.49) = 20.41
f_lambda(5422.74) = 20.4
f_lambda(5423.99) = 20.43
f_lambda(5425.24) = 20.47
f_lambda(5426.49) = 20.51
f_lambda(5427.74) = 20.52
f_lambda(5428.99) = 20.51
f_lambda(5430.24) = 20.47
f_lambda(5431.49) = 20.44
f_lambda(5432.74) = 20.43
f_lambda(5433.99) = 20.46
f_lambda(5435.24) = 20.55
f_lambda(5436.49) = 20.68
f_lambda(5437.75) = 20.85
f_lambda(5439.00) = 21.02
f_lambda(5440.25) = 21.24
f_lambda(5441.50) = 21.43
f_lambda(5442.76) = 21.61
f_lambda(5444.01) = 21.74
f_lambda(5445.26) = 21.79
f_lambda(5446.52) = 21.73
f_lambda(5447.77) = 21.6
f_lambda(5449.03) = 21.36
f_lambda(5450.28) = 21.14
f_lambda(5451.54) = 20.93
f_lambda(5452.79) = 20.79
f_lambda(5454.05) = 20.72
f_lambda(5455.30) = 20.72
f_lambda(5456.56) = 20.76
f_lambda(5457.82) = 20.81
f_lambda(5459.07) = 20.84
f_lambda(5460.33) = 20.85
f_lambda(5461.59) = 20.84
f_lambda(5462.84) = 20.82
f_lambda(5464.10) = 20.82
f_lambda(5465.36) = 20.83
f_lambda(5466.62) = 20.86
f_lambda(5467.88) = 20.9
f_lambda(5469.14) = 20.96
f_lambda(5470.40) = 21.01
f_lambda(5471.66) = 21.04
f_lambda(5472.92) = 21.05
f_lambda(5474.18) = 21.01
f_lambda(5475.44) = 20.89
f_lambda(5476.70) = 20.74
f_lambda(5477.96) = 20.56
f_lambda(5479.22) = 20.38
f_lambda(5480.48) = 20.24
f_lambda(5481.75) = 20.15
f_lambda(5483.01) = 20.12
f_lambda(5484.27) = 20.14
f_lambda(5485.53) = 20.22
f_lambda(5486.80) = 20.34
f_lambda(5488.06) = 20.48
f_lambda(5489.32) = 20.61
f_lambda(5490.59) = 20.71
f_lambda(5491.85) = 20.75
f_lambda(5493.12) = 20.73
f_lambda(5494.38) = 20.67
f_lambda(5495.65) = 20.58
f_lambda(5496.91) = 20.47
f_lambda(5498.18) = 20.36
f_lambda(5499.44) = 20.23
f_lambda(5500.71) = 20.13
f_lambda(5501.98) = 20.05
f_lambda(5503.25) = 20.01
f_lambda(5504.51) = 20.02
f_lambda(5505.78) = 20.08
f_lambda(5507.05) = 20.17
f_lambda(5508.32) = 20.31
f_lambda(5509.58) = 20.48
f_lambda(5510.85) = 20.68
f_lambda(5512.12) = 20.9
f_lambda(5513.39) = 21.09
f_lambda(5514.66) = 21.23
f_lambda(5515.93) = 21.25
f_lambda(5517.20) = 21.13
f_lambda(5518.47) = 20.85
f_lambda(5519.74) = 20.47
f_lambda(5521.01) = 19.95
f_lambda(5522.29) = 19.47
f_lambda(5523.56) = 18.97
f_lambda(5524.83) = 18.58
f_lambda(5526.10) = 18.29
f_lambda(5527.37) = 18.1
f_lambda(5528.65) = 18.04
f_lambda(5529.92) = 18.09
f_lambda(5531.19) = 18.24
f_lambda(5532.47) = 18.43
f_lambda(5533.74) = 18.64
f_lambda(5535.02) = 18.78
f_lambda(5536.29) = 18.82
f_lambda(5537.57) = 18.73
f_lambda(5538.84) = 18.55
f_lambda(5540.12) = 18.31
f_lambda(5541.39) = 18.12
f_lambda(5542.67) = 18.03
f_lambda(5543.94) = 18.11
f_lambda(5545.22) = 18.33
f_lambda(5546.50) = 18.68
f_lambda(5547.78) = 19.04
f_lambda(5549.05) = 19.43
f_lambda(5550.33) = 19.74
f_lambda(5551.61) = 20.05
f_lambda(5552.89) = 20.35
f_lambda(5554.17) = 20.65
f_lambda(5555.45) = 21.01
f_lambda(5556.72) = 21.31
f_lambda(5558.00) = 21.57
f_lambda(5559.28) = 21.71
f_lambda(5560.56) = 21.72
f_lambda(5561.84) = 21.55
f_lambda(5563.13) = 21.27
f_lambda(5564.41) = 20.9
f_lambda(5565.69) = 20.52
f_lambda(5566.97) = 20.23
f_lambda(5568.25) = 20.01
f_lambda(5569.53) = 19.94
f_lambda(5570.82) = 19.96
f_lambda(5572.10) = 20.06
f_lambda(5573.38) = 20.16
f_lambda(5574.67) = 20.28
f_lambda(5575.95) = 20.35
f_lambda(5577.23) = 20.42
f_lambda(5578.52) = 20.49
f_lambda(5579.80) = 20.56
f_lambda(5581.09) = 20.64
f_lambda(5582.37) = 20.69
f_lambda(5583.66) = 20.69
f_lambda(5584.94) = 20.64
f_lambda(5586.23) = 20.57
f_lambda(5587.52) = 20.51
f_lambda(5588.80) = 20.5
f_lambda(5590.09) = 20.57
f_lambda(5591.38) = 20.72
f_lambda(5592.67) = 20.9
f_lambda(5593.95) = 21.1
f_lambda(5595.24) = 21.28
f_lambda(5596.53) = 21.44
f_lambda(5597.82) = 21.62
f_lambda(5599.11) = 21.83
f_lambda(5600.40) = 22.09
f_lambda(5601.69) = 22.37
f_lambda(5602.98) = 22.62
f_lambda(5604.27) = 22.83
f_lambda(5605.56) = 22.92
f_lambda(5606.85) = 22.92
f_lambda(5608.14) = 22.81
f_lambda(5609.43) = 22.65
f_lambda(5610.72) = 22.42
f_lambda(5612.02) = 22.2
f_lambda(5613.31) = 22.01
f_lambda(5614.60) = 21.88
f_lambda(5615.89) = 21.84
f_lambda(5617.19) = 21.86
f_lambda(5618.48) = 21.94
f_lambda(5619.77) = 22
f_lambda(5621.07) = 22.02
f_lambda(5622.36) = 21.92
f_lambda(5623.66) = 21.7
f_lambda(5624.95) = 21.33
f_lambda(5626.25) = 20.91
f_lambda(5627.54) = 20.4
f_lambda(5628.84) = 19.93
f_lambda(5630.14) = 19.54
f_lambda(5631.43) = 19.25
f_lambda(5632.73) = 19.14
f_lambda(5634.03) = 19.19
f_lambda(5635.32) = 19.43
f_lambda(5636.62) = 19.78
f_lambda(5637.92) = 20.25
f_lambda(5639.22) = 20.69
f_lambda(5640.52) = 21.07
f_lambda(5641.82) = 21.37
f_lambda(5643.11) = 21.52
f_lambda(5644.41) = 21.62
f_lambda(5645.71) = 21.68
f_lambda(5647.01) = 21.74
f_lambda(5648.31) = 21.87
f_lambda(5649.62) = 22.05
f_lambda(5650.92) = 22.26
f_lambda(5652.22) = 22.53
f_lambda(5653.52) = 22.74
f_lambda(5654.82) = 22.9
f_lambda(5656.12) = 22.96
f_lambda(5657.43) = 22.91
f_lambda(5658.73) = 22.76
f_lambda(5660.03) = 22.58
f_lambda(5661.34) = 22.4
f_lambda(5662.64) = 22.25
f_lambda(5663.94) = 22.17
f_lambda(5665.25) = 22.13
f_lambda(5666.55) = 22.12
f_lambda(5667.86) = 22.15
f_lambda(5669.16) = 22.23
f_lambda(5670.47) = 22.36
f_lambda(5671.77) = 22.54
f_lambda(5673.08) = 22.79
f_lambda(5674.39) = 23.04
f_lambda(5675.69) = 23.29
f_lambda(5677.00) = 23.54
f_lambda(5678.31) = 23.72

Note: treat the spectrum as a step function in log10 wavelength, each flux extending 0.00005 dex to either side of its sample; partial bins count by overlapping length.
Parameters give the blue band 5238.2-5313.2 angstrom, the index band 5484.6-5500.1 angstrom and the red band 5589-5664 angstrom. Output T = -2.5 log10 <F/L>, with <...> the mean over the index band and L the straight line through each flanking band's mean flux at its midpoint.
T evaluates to 0.06 mag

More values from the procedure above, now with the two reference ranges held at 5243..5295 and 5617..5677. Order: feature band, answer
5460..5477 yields 0.030 mag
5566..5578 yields 0.074 mag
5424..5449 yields 0.026 mag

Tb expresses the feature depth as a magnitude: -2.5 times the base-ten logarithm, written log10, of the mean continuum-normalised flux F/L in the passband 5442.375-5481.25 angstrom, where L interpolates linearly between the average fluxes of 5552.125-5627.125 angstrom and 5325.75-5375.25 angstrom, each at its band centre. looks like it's 0.02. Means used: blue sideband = 21.6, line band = 21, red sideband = 21.3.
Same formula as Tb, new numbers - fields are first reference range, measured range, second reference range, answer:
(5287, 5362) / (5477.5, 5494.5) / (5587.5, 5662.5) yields 0.07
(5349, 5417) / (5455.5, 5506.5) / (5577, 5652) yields 0.04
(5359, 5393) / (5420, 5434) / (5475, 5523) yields 0.01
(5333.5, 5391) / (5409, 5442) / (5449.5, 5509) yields 0.01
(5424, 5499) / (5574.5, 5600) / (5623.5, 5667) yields 0.02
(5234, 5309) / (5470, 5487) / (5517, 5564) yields -0.03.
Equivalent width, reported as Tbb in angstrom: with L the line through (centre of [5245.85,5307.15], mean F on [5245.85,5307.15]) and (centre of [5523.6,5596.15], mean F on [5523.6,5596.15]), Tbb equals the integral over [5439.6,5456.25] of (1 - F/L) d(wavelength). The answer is -0.6 angstrom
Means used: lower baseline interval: 21.7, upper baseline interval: 19.9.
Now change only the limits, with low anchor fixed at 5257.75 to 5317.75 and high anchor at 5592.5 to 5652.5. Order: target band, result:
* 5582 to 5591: 0.38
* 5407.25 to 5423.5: 0.40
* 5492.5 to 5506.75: 0.87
